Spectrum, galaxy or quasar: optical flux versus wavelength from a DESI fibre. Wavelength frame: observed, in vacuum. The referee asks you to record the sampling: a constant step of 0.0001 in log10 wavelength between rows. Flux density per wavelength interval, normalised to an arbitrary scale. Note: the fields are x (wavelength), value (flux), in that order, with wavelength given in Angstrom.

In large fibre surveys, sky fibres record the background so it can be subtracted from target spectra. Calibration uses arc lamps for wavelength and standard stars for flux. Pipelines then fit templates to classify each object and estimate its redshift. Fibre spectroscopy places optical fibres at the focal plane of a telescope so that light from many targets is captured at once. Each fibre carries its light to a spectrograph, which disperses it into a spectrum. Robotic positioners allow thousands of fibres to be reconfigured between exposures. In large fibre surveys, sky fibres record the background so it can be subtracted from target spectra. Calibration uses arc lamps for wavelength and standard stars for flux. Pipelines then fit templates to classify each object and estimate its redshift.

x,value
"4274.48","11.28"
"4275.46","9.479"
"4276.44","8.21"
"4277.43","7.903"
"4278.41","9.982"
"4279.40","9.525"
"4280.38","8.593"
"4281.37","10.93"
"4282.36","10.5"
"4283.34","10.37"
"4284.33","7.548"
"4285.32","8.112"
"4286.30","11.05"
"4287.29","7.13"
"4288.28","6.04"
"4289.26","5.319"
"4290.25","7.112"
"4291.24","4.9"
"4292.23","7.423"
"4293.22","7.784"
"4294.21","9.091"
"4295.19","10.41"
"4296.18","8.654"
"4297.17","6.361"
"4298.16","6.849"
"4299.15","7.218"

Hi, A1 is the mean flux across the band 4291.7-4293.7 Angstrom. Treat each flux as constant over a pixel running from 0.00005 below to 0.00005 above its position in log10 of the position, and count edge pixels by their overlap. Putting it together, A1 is 7.54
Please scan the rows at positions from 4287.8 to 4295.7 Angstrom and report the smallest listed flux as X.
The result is 4.9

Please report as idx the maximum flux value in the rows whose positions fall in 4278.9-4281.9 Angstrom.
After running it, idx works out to 10.93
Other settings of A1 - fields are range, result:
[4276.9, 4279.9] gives 9.13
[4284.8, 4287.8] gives 8.74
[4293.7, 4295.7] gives 9.76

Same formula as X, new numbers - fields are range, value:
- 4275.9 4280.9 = 7.903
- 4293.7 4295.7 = 9.091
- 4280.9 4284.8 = 7.548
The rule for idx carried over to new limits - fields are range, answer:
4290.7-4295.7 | 10.41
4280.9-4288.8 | 11.05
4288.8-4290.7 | 7.112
